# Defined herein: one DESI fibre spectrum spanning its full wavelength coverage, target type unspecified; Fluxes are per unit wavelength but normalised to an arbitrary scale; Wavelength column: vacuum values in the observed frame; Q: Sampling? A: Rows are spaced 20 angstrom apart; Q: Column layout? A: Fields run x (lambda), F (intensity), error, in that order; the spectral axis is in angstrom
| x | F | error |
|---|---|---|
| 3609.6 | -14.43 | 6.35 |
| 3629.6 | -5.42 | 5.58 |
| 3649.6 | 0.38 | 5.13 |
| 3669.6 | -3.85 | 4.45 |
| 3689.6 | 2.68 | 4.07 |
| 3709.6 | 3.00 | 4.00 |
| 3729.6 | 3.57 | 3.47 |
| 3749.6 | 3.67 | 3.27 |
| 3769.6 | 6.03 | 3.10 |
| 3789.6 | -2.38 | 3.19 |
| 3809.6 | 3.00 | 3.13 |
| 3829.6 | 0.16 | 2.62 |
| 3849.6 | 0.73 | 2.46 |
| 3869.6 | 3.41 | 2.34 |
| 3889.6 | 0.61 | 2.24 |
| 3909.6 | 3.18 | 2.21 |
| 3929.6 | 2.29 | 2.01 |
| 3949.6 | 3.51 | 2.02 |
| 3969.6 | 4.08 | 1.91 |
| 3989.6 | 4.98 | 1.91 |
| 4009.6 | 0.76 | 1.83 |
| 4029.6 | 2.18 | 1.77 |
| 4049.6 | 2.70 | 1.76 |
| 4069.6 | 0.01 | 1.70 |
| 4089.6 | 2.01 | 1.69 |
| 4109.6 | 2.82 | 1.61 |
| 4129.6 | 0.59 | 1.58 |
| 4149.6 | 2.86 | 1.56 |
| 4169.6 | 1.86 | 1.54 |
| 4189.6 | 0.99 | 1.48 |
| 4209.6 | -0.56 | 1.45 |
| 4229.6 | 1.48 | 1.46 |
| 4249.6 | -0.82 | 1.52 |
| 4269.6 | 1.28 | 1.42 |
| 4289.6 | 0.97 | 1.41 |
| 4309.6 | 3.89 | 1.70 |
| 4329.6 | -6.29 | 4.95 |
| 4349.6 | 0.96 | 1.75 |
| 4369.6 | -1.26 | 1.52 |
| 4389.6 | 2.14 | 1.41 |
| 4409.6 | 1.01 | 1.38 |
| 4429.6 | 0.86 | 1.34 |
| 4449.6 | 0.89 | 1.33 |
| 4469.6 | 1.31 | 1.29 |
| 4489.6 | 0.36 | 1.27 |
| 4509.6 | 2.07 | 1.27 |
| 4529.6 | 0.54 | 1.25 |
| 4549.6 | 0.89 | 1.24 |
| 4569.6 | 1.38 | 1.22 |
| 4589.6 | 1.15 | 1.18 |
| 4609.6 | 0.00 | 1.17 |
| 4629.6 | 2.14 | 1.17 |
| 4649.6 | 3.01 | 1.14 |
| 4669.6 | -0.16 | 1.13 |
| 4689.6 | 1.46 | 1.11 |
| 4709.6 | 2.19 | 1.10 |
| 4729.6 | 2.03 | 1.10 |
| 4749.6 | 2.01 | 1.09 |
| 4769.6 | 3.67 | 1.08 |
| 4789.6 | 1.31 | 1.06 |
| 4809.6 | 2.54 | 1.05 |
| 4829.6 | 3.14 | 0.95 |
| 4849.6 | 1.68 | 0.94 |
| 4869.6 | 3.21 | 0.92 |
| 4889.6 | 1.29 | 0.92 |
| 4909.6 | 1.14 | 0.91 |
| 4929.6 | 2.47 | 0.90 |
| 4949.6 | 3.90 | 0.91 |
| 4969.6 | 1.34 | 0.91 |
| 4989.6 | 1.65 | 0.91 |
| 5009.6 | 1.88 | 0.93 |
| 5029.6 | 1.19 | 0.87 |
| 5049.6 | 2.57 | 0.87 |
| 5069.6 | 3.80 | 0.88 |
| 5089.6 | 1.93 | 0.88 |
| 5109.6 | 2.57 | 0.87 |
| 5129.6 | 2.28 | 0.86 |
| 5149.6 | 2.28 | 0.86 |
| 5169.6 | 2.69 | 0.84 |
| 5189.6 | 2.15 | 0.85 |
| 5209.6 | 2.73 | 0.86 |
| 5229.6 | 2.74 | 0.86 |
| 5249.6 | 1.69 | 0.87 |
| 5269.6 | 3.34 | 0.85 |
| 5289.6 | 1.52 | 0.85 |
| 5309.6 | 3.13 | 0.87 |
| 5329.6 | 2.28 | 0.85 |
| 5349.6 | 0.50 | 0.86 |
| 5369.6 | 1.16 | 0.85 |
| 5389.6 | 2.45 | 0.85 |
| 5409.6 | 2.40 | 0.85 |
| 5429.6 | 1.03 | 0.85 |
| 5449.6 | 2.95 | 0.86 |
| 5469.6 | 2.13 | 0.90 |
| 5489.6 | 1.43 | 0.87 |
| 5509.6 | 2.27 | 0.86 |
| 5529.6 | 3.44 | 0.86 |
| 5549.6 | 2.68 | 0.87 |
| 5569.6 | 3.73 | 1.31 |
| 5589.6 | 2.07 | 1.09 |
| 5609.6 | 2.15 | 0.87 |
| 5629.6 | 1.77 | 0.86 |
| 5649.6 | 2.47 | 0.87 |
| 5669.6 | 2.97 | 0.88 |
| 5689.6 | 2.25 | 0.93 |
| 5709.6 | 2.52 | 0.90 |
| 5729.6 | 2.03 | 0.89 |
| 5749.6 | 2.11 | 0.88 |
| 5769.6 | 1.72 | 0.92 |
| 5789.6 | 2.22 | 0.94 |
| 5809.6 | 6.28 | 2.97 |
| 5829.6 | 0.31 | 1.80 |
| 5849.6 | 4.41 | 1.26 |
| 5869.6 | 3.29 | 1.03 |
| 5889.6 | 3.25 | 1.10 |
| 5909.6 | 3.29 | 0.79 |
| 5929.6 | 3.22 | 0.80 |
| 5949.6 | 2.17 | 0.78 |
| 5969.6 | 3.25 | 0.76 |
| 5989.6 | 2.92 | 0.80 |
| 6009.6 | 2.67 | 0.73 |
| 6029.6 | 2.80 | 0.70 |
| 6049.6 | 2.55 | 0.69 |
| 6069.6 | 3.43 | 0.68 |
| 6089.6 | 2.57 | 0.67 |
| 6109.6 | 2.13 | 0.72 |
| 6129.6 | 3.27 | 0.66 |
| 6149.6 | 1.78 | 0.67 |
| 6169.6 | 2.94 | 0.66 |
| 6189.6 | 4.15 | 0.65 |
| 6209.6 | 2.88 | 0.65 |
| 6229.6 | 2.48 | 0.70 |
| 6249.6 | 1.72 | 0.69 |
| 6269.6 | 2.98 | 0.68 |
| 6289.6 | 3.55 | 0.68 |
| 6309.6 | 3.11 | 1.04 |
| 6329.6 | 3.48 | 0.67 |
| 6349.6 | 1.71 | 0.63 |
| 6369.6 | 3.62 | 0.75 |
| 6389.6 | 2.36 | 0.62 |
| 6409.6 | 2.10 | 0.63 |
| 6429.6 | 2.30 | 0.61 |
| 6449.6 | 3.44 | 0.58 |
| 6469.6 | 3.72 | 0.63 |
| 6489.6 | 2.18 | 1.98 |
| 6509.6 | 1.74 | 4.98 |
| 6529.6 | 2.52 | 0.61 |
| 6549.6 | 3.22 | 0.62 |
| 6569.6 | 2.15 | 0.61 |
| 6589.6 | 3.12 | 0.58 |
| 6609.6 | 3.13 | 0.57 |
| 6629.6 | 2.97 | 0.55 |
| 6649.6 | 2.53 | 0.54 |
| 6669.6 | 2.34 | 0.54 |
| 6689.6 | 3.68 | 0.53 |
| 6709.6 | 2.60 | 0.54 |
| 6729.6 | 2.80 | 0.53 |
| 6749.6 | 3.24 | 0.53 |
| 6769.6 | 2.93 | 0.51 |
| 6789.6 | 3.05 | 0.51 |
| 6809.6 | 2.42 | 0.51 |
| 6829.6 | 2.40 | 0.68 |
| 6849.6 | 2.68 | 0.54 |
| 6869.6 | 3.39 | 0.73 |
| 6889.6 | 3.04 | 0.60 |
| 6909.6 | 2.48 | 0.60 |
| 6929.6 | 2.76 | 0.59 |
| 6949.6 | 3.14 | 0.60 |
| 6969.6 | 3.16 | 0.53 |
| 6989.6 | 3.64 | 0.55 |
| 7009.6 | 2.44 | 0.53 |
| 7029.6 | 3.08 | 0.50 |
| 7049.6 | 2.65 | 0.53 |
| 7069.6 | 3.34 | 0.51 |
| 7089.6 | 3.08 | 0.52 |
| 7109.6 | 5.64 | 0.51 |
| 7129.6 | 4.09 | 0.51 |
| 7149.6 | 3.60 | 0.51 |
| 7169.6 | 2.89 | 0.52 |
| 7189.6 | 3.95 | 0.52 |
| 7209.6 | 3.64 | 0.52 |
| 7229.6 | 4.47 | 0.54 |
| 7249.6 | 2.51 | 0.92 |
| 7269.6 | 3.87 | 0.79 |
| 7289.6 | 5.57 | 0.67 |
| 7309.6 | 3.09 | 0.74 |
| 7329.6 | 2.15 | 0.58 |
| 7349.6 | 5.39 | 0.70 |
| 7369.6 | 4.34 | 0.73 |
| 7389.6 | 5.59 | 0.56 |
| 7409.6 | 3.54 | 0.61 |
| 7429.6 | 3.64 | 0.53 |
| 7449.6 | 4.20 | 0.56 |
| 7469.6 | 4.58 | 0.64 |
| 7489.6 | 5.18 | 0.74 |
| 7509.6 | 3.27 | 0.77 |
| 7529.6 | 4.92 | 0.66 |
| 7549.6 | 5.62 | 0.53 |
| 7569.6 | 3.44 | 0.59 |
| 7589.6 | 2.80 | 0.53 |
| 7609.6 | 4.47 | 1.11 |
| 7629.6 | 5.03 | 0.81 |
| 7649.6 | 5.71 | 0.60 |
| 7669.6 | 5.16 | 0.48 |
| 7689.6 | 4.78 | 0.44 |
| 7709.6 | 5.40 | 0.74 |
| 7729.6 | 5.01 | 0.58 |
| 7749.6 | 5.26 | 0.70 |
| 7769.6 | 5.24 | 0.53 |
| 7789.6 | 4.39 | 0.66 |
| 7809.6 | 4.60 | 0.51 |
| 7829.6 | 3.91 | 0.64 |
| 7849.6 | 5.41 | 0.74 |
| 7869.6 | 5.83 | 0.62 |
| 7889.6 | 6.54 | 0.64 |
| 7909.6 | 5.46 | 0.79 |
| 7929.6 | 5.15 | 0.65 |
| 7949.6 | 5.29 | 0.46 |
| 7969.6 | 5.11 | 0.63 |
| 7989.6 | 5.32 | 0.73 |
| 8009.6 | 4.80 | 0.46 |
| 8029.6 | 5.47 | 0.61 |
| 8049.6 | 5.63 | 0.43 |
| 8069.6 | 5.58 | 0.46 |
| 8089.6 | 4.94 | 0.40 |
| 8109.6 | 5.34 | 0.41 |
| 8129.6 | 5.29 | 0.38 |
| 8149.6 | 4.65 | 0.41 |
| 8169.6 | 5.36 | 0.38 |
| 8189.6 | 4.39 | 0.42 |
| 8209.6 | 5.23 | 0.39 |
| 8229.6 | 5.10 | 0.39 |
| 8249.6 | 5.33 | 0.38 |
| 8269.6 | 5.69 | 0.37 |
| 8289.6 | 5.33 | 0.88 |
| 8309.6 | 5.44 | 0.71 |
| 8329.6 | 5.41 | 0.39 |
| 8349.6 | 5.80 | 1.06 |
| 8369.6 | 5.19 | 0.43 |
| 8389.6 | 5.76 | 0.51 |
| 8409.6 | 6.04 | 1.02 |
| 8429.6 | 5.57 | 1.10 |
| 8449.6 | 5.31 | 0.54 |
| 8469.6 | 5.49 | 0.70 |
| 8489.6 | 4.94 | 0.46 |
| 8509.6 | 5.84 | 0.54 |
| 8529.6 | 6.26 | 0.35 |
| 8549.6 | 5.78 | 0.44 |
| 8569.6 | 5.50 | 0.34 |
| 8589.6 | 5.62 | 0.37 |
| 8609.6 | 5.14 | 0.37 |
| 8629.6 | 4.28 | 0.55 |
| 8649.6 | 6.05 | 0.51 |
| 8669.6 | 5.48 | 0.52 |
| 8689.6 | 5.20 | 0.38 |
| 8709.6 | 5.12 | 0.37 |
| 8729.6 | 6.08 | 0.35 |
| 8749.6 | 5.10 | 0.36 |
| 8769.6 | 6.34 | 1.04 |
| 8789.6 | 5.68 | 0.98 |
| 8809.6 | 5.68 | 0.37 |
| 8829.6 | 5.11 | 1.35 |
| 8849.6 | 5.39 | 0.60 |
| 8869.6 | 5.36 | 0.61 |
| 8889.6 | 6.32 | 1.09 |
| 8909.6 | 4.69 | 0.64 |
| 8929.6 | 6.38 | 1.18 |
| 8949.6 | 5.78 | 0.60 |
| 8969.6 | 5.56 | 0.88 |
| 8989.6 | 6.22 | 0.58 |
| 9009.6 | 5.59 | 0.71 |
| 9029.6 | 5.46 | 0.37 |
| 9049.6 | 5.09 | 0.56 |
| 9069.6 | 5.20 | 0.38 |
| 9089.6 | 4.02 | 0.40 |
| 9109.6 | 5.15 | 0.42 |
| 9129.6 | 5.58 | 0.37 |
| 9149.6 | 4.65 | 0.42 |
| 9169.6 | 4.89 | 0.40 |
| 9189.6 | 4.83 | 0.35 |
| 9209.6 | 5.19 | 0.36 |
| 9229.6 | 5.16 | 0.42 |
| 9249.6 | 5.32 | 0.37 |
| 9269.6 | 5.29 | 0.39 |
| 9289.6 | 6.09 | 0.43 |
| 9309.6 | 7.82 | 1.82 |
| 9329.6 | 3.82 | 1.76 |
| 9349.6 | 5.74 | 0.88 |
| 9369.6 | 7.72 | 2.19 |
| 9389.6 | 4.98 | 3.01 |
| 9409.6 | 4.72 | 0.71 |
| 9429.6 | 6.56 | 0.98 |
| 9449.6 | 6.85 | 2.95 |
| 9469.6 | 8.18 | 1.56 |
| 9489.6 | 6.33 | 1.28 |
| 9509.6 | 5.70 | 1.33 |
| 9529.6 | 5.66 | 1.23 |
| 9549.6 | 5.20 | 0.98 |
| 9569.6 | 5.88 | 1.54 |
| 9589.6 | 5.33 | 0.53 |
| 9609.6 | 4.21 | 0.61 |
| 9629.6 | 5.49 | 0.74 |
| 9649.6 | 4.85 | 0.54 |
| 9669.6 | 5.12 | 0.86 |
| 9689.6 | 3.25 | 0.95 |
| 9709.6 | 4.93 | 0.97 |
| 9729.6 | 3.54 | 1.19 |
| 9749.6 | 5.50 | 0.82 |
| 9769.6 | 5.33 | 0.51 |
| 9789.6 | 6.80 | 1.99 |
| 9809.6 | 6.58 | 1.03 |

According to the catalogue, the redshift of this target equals 0.91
